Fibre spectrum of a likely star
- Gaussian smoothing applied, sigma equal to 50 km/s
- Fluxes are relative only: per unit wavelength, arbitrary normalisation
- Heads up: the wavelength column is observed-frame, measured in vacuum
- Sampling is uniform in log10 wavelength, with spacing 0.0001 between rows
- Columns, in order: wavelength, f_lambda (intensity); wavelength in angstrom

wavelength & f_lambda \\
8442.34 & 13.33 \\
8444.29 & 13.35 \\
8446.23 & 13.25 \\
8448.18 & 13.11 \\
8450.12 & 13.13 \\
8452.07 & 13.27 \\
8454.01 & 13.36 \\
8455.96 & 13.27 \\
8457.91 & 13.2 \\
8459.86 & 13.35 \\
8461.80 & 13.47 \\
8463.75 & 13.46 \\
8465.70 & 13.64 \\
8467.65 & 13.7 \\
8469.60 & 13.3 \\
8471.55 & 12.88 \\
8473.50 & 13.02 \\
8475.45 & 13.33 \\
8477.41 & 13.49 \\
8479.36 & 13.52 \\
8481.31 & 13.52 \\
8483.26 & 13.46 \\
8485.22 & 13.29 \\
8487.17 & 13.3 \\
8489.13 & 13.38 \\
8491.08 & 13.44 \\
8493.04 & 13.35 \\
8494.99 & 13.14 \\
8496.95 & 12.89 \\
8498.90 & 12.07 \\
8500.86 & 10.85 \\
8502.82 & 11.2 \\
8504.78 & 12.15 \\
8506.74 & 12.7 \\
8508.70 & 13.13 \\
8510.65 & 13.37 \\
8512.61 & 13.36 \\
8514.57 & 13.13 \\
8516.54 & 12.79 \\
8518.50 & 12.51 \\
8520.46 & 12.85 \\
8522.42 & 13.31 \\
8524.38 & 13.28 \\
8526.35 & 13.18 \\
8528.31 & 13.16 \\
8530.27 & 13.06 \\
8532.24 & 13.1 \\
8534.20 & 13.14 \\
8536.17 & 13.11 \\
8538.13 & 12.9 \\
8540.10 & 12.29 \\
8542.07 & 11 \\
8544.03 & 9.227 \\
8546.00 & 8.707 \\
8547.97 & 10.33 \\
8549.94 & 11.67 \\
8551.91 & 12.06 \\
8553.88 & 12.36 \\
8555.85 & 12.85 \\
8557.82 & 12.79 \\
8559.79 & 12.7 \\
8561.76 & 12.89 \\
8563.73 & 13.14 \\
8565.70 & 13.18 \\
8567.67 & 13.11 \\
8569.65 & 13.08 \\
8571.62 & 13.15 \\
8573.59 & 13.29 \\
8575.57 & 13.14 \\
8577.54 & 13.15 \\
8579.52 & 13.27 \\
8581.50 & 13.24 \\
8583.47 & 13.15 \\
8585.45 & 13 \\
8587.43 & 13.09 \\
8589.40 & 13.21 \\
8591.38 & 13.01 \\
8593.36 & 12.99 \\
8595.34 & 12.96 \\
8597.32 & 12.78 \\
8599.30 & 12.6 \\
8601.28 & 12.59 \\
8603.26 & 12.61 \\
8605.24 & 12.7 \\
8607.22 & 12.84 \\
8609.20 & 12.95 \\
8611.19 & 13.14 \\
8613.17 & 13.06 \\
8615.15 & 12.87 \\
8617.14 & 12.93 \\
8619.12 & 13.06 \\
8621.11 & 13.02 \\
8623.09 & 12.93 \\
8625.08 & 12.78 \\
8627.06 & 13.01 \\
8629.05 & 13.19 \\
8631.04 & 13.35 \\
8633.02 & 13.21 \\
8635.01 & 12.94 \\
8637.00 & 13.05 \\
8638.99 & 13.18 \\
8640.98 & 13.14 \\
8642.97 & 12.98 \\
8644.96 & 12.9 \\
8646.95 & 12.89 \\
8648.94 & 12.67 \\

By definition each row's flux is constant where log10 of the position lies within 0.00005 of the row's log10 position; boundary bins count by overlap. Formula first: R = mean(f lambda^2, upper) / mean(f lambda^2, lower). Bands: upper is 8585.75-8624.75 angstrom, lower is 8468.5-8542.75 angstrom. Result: 1.0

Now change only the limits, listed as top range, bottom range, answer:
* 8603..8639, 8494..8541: 1.04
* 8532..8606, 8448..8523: 0.98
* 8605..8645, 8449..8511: 1.03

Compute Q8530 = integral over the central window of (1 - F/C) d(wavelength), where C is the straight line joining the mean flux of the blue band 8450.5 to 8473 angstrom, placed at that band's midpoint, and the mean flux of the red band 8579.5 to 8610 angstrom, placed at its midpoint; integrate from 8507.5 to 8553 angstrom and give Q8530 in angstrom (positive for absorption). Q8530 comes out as 2.6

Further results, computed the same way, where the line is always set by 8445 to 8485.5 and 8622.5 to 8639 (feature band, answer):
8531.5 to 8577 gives 3.0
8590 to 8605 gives 0.4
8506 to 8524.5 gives 0.3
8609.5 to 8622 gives 0.1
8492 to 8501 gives 0.5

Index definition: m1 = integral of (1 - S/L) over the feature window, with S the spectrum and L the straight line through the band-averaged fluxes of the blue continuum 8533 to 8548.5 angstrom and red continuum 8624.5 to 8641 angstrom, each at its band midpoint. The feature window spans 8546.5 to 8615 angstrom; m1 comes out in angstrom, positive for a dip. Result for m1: -3.76 angstrom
